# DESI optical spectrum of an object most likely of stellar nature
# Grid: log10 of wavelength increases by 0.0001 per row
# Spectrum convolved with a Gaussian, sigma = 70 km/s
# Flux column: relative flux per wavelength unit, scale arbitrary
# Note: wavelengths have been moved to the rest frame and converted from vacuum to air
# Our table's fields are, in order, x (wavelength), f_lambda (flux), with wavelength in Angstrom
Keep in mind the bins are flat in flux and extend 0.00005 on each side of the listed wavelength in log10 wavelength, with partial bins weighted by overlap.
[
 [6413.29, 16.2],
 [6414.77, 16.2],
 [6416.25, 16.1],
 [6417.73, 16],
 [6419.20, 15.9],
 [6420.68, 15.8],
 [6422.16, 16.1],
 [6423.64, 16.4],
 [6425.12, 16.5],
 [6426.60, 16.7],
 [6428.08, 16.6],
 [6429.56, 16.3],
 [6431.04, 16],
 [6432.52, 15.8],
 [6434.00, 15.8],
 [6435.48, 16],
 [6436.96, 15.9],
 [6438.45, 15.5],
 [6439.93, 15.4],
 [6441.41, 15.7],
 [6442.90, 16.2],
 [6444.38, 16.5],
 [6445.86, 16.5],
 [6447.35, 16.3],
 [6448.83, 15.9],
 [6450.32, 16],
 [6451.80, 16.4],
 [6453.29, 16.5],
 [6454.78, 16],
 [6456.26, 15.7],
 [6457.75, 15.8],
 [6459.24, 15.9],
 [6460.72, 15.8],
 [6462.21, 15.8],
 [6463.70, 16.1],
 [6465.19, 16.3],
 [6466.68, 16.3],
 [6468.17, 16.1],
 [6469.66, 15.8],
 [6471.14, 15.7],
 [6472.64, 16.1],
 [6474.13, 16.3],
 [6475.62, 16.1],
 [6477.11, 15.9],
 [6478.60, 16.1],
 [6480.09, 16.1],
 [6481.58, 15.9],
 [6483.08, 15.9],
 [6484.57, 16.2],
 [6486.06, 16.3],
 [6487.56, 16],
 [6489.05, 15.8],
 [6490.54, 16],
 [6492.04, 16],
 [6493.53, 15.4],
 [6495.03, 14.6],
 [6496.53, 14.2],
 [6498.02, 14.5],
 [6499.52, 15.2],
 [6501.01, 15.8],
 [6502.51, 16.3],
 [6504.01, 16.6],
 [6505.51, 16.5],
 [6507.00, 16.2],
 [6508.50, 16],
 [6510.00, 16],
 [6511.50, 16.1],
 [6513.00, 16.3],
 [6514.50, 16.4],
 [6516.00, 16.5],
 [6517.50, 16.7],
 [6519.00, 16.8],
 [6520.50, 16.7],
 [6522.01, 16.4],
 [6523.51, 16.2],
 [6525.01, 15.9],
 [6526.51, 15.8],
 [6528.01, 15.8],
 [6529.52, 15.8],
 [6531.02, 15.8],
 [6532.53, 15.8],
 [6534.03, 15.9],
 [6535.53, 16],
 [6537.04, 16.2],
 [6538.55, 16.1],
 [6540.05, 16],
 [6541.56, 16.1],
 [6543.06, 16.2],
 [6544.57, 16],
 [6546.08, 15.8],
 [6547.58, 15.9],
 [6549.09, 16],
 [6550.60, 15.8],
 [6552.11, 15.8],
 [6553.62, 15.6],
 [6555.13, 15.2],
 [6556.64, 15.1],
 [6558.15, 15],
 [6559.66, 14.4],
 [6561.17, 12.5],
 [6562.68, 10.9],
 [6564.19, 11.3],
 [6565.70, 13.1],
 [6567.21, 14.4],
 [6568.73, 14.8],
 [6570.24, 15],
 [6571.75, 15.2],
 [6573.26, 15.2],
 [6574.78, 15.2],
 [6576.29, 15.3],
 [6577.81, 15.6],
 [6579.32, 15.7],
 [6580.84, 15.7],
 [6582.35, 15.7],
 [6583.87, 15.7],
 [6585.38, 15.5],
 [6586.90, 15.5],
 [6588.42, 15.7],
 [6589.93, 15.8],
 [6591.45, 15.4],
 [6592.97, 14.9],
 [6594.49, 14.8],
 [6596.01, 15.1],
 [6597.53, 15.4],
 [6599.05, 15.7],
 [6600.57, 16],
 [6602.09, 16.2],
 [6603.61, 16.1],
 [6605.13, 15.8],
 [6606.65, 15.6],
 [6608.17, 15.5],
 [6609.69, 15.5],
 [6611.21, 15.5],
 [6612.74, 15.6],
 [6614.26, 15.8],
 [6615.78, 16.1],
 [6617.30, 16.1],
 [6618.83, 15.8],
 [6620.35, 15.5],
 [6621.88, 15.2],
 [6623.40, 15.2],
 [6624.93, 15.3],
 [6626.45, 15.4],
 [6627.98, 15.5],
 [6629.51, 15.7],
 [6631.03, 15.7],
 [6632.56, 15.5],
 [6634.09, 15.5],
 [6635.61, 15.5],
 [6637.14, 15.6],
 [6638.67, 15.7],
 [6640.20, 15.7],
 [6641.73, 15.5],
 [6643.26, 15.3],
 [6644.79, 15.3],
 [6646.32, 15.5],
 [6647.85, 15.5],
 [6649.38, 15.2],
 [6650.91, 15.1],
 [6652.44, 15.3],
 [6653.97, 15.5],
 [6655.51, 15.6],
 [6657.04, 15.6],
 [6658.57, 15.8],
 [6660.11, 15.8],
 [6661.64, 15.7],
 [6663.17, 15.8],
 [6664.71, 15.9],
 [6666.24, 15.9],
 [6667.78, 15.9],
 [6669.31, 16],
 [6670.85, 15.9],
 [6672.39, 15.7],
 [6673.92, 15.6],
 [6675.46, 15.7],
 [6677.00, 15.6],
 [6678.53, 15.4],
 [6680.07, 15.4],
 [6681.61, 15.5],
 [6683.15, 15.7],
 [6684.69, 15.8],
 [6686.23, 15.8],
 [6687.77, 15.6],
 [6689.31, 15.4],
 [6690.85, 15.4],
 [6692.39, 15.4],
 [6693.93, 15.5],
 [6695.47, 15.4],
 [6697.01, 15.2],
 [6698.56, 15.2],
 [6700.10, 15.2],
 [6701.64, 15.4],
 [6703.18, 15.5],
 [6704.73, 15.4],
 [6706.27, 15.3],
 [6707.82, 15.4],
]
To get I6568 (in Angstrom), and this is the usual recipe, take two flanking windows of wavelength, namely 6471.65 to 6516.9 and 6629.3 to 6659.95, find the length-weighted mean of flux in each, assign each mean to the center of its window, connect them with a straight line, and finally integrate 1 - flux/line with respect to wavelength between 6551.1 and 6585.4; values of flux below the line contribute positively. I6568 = 2.2 Angstrom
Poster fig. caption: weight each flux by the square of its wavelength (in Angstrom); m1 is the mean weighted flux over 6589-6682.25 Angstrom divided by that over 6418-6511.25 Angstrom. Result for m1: 1.0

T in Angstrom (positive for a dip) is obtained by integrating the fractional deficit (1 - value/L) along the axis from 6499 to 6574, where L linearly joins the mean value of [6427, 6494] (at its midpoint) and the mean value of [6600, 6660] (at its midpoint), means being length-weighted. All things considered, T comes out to 1.4 Angstrom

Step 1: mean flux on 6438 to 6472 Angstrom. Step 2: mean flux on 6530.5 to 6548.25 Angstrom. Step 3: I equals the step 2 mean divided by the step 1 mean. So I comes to 1.00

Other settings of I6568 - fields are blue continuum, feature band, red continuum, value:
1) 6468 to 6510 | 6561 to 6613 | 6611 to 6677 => 2.0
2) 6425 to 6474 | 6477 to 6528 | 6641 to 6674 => -0.1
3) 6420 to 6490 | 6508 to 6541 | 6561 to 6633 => -1.0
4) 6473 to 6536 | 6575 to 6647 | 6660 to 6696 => 1.0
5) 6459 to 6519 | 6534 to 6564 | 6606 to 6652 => 1.0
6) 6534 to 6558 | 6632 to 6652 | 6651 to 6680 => 0.3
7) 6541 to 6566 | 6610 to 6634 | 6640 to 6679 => -0.4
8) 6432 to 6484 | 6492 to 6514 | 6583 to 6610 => 0.2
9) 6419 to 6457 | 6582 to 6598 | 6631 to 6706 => 0.3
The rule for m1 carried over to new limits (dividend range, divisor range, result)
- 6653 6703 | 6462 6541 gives 1.03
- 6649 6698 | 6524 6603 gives 1.05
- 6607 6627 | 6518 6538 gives 1.00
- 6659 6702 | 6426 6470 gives 1.04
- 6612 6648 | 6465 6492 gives 1.02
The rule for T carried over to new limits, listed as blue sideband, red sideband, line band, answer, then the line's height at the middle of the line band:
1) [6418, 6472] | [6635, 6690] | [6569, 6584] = 0.4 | 15.8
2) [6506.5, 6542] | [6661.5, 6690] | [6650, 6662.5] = 0.2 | 15.8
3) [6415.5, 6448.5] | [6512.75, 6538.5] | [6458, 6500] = 0.8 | 16.1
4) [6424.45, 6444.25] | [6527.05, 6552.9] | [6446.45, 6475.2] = 0.0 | 16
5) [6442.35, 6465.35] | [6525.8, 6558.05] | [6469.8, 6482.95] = 0.0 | 16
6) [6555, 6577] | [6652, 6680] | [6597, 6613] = -1.1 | 14.8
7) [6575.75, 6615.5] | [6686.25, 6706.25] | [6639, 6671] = -0.3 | 15.5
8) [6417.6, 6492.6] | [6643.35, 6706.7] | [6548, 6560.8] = 0.4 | 15.8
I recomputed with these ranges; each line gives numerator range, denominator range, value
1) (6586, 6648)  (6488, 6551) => 0.98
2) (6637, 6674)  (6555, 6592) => 1.06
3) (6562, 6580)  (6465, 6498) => 0.90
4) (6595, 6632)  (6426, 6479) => 0.97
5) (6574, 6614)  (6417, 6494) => 0.97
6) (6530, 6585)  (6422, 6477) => 0.94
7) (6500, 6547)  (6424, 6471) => 1.00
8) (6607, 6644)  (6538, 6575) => 1.05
